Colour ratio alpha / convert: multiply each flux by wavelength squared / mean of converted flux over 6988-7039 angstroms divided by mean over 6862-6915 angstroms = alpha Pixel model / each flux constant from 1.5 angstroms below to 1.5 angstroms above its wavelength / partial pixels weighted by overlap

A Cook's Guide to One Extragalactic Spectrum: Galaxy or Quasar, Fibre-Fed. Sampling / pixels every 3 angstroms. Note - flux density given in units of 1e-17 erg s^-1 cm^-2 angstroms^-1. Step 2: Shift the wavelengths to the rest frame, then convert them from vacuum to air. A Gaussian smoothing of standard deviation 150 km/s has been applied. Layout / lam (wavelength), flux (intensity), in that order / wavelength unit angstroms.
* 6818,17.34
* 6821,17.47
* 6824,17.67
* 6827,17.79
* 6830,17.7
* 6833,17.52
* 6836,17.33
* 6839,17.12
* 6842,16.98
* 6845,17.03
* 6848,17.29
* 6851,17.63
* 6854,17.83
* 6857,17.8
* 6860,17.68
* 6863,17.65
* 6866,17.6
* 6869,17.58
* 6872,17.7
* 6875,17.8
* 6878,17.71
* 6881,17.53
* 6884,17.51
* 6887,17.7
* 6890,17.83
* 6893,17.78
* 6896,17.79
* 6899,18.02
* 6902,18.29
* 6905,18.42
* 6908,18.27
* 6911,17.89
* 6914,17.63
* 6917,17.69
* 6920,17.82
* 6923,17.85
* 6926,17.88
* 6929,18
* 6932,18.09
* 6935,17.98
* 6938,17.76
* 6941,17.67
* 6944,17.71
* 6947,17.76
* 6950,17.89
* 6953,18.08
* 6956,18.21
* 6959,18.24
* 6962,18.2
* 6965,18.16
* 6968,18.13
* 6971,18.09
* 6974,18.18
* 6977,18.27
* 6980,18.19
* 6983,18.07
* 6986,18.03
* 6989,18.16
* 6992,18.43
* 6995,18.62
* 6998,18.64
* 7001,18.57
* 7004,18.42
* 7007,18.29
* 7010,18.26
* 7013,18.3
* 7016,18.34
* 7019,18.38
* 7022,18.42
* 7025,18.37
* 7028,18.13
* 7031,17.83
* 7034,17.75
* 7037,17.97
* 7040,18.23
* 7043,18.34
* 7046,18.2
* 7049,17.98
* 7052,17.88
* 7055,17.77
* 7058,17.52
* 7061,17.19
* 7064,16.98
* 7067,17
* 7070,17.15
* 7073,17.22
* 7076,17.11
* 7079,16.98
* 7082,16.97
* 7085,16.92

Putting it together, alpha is 1.06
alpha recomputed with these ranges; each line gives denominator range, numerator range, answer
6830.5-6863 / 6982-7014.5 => 1.10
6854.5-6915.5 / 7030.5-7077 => 1.04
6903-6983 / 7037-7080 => 1.01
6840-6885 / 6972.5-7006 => 1.08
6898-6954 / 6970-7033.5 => 1.04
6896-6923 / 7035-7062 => 1.04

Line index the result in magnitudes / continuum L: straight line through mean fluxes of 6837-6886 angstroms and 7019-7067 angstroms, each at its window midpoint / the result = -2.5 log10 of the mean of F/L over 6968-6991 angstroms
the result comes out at -0.02 mag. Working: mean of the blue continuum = 17.5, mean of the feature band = 18.1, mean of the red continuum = 17.9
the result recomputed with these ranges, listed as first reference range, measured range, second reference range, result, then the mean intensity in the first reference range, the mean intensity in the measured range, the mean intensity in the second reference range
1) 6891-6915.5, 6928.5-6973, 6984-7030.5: 0.01 mag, 18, 18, 18.3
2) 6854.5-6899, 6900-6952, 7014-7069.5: -0.01 mag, 17.7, 17.9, 17.9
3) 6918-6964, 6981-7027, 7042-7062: -0.03 mag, 17.9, 18.3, 17.8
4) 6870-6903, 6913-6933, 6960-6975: 0.01 mag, 17.8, 17.9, 18.2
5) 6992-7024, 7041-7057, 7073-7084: -0.02 mag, 18.4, 18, 17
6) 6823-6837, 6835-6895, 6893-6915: 0.02 mag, 17.6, 17.6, 18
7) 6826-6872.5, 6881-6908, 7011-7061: -0.02 mag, 17.5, 17.9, 18.1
